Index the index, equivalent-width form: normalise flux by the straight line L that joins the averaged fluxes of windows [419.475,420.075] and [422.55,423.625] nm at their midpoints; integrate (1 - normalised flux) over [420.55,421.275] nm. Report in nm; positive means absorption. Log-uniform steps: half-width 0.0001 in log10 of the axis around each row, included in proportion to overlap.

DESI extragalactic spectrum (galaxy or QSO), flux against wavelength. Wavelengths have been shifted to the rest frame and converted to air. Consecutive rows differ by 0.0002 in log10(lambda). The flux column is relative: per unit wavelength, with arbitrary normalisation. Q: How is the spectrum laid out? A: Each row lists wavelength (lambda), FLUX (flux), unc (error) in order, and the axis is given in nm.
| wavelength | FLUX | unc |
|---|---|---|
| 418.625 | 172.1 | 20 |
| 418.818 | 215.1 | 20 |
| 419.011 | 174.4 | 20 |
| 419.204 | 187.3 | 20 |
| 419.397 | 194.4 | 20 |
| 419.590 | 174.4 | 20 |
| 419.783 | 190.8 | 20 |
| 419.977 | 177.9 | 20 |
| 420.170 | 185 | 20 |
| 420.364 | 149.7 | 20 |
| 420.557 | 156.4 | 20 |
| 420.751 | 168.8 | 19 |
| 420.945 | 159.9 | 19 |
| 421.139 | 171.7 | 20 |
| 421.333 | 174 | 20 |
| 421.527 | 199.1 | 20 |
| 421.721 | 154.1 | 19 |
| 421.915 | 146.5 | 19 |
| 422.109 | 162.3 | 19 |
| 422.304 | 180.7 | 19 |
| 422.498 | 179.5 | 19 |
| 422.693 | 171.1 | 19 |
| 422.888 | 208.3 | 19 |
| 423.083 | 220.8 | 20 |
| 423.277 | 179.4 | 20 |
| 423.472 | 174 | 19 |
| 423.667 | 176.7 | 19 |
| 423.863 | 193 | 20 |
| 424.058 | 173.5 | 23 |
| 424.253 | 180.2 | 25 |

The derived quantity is 0.07 nm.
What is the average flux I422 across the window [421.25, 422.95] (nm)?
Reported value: 174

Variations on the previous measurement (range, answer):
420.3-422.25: 165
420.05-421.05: 164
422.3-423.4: 190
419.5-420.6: 173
